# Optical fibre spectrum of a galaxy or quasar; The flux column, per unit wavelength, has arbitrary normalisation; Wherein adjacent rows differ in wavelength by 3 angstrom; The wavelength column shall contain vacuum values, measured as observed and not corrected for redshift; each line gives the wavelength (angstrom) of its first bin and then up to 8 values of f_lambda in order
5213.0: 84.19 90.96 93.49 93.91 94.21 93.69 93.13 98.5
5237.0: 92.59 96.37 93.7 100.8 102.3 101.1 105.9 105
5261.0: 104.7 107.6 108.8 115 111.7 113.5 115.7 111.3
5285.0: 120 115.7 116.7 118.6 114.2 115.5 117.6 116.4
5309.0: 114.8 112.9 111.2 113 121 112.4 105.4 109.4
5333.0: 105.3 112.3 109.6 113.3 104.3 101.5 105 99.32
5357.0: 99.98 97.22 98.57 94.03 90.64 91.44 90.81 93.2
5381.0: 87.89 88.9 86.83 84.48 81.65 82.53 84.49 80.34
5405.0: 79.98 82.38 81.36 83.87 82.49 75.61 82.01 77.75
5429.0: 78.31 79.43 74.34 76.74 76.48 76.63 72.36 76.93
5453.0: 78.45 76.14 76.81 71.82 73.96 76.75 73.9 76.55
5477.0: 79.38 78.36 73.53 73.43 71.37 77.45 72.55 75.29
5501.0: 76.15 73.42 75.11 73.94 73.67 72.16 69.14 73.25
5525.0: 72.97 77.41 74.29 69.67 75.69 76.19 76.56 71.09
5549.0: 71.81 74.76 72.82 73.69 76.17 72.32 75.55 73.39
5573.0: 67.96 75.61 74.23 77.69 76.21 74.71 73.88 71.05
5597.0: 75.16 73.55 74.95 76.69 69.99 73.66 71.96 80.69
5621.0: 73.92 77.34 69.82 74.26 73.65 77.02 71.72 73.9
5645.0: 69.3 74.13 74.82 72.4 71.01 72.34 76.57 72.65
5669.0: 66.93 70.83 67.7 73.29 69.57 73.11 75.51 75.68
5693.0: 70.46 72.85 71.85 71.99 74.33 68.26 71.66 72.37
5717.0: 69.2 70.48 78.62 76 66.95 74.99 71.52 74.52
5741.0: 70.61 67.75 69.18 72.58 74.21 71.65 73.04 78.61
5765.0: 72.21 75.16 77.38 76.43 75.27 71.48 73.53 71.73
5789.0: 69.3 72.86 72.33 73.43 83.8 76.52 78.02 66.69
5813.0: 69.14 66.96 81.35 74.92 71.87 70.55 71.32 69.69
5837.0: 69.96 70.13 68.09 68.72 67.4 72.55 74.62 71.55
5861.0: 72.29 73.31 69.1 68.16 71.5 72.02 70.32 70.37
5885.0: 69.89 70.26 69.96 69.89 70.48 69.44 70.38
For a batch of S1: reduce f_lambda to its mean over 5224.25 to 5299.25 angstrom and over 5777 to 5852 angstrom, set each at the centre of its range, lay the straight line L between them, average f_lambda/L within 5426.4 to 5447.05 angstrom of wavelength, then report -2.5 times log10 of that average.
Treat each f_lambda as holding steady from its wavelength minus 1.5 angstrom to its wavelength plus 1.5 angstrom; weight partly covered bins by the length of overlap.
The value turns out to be 0.24 mag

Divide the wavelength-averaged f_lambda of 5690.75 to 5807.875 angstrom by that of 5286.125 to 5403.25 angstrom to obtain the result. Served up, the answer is 0.71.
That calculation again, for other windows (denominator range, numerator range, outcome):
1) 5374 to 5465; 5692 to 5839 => 0.90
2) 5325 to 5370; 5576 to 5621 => 0.72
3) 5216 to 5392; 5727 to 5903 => 0.69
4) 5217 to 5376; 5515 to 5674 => 0.70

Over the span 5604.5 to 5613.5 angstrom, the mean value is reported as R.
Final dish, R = 73.4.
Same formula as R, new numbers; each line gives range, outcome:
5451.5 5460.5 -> 77.1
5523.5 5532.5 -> 74.9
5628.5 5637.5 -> 75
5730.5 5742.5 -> 72.9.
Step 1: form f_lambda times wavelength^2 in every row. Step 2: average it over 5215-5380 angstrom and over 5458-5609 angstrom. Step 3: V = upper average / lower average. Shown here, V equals 0.77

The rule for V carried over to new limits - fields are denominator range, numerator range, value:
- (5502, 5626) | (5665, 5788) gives 1.04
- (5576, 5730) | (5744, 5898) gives 1.05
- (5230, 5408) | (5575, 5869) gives 0.82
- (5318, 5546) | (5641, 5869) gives 0.97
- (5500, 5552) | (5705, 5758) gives 1.05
